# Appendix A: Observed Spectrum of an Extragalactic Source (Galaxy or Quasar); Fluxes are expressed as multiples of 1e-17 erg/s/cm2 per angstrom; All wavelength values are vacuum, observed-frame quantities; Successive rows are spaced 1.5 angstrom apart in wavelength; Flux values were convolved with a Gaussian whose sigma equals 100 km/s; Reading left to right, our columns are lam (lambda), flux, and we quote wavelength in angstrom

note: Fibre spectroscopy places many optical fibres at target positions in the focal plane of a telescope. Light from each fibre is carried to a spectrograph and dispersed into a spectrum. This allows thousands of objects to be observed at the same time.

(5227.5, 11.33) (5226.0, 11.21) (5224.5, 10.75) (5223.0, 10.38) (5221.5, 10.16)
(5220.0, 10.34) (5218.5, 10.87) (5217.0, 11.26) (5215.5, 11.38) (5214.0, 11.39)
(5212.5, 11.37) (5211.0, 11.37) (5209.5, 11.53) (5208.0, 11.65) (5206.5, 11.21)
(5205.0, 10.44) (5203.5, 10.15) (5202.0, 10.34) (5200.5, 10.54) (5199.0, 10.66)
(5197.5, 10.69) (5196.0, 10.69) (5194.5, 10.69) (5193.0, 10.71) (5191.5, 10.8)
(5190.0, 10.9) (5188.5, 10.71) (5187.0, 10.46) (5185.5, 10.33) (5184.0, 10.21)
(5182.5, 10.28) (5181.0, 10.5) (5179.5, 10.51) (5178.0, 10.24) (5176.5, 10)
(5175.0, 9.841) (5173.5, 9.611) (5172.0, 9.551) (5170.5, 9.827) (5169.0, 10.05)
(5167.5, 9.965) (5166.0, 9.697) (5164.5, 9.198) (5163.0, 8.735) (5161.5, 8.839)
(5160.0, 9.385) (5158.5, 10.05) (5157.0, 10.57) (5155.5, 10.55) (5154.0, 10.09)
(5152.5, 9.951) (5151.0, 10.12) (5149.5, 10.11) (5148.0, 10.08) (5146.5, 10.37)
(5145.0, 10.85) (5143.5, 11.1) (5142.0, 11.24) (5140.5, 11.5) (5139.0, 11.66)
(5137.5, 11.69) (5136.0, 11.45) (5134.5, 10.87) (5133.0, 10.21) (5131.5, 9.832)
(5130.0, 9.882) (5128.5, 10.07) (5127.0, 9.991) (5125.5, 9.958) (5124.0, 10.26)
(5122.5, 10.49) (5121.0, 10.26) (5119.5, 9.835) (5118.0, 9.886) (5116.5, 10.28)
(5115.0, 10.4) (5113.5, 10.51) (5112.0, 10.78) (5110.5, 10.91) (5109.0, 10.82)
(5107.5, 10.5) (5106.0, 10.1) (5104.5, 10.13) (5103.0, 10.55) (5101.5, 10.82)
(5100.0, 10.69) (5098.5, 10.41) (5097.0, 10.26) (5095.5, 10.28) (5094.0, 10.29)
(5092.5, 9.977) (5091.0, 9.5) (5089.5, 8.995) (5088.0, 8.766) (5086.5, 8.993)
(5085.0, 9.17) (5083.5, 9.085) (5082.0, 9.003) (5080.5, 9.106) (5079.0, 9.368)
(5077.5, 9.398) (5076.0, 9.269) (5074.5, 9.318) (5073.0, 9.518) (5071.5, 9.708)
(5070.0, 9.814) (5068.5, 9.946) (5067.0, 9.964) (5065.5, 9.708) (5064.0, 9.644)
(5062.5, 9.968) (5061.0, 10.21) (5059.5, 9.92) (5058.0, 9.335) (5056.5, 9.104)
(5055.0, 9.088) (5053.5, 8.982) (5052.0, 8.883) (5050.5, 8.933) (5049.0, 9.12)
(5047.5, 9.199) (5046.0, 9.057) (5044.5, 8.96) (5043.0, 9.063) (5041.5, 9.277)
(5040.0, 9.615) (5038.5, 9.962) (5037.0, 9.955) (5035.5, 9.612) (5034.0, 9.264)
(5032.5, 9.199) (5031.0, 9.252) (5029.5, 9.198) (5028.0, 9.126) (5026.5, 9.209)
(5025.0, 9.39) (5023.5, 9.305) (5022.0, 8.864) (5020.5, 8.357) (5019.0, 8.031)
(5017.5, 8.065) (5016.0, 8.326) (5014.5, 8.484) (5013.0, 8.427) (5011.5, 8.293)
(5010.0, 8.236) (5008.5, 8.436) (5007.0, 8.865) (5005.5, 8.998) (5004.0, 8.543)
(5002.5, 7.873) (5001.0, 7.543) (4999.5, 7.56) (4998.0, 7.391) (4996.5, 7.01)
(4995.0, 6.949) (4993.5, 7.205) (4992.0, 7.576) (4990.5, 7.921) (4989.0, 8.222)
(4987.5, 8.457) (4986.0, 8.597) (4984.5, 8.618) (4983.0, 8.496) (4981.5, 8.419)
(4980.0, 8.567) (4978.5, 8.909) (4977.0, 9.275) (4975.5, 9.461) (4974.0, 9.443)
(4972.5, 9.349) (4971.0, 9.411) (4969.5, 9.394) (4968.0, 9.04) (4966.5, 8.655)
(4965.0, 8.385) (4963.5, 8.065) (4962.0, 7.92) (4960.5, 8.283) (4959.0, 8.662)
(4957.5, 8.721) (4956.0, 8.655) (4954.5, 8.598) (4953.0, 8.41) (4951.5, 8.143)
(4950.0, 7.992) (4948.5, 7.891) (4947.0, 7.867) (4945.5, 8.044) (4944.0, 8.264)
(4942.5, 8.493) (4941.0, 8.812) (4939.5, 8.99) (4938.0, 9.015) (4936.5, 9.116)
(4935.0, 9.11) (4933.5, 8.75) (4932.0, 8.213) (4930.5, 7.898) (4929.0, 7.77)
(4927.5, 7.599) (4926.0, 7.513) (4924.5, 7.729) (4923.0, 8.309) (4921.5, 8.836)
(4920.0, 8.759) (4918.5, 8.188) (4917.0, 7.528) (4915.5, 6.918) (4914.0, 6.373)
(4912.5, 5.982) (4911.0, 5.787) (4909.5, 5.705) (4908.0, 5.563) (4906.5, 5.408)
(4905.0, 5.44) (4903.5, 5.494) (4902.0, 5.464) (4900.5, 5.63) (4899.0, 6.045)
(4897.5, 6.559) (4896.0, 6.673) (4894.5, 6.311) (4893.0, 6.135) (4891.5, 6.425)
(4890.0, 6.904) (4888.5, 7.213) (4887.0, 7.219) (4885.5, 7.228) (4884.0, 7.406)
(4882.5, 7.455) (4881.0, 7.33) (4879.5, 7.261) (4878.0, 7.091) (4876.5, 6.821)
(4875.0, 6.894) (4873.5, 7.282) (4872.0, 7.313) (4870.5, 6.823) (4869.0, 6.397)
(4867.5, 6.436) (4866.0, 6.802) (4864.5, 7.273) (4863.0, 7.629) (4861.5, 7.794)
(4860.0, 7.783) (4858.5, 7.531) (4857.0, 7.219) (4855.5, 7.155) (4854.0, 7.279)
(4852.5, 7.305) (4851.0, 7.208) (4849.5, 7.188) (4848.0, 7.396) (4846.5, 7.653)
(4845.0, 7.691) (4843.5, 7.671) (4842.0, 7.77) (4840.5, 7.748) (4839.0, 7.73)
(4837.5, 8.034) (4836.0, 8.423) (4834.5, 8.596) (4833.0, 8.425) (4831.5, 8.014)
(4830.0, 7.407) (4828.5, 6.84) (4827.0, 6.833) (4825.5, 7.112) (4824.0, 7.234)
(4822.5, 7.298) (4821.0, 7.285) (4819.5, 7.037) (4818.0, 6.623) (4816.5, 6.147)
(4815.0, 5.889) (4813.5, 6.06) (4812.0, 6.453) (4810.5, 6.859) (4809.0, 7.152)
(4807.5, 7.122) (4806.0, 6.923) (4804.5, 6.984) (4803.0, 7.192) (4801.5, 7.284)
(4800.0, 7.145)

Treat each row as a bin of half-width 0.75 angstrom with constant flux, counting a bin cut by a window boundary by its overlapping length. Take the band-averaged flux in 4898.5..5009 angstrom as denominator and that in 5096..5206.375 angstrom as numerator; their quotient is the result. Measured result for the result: 1.30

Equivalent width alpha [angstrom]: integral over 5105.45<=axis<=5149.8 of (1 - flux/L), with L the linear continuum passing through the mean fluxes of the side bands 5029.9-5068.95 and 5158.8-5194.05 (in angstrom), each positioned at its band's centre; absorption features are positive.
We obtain -3.4 angstrom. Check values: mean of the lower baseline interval 9.43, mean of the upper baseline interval 10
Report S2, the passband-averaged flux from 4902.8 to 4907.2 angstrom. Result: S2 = 5.45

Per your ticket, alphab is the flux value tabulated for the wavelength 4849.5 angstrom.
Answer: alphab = 7.188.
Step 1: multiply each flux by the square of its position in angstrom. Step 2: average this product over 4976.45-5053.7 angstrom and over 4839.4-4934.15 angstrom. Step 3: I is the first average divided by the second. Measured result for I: 1.3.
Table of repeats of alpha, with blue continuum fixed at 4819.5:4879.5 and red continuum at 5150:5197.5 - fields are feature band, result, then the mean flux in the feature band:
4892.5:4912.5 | 5.02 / 5.86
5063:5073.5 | -0.62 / 9.77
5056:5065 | -0.55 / 9.71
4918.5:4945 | -1.09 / 8.41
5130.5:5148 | -1.97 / 10.9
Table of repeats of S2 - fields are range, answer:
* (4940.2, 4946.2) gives 8.41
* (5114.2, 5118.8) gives 10.2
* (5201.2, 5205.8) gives 10.3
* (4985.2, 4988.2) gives 8.53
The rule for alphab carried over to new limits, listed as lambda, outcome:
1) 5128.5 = 10.07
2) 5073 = 9.518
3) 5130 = 9.882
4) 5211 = 11.37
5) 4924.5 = 7.729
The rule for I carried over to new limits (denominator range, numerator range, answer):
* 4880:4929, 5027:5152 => 1.57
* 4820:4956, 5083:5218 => 1.56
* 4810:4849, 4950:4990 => 1.26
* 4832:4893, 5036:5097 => 1.39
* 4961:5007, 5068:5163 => 1.27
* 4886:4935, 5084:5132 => 1.58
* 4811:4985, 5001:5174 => 1.38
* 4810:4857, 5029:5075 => 1.41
